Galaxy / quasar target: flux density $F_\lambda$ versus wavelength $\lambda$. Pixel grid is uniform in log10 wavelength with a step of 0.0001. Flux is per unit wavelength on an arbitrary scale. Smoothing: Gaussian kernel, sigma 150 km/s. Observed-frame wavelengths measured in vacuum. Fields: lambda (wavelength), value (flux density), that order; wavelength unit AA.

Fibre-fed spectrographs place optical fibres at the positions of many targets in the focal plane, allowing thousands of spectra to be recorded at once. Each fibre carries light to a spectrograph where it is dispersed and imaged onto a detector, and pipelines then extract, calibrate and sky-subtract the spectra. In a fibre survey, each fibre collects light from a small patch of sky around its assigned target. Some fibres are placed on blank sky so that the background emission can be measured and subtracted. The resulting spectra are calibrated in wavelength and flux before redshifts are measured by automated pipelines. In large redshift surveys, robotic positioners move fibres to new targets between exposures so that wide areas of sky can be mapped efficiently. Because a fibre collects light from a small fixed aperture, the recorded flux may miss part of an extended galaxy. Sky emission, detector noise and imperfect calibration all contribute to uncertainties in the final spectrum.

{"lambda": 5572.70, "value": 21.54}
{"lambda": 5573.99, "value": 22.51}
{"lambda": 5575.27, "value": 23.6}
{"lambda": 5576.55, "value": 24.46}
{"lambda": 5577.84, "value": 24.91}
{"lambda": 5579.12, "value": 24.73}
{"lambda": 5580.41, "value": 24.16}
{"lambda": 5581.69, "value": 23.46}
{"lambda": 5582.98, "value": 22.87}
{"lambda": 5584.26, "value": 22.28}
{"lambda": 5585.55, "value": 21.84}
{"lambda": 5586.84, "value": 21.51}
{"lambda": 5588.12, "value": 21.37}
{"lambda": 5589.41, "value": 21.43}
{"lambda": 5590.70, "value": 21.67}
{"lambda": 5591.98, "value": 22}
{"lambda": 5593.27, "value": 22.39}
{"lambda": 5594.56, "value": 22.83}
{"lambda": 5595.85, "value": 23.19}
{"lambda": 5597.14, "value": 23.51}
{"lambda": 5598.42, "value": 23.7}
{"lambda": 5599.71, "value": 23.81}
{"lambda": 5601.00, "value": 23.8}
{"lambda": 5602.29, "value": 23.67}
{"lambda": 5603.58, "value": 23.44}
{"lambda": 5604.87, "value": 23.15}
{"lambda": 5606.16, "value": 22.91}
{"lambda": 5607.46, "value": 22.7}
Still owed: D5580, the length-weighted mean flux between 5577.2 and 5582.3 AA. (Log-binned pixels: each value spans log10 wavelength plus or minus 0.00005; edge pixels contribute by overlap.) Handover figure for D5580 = 24.3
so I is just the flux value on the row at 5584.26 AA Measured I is 22.28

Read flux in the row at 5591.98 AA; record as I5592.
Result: 22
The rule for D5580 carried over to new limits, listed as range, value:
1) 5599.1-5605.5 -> 23.6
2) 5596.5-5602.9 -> 23.7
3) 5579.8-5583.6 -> 23.5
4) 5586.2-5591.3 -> 21.5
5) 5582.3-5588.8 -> 22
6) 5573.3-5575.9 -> 23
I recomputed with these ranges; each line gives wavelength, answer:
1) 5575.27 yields 23.6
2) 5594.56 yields 22.83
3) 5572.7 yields 21.54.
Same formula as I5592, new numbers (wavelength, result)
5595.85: 23.19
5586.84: 21.51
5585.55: 21.84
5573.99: 22.51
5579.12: 24.73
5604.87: 23.15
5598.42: 23.7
